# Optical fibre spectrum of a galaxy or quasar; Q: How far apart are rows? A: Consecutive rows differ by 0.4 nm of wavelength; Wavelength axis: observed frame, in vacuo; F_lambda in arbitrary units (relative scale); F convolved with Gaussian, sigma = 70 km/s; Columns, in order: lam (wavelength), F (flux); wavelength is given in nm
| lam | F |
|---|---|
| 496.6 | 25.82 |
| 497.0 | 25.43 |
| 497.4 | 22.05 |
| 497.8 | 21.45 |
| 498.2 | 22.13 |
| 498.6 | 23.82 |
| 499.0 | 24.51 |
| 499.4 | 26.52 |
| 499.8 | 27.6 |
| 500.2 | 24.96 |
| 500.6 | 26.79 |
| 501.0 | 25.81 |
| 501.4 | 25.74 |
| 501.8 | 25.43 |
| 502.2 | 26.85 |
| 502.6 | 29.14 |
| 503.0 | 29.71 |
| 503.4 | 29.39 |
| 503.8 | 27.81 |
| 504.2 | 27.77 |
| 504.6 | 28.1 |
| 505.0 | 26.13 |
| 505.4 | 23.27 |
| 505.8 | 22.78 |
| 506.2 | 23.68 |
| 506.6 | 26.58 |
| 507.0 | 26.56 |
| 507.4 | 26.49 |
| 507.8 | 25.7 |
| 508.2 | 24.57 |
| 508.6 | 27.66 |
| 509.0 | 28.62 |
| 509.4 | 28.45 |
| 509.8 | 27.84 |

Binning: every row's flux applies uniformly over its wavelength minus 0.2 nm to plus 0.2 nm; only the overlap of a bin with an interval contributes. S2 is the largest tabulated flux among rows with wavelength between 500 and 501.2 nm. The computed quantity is 26.79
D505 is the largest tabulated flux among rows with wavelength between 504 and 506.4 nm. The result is 28.1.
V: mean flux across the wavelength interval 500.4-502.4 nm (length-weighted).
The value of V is 26.1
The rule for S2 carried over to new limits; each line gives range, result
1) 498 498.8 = 23.82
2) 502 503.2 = 29.71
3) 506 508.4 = 26.58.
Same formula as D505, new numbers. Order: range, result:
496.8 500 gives 27.6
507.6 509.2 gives 28.62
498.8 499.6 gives 26.52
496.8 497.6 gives 25.43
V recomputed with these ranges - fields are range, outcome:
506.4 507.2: 26.6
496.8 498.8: 23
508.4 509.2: 28.1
